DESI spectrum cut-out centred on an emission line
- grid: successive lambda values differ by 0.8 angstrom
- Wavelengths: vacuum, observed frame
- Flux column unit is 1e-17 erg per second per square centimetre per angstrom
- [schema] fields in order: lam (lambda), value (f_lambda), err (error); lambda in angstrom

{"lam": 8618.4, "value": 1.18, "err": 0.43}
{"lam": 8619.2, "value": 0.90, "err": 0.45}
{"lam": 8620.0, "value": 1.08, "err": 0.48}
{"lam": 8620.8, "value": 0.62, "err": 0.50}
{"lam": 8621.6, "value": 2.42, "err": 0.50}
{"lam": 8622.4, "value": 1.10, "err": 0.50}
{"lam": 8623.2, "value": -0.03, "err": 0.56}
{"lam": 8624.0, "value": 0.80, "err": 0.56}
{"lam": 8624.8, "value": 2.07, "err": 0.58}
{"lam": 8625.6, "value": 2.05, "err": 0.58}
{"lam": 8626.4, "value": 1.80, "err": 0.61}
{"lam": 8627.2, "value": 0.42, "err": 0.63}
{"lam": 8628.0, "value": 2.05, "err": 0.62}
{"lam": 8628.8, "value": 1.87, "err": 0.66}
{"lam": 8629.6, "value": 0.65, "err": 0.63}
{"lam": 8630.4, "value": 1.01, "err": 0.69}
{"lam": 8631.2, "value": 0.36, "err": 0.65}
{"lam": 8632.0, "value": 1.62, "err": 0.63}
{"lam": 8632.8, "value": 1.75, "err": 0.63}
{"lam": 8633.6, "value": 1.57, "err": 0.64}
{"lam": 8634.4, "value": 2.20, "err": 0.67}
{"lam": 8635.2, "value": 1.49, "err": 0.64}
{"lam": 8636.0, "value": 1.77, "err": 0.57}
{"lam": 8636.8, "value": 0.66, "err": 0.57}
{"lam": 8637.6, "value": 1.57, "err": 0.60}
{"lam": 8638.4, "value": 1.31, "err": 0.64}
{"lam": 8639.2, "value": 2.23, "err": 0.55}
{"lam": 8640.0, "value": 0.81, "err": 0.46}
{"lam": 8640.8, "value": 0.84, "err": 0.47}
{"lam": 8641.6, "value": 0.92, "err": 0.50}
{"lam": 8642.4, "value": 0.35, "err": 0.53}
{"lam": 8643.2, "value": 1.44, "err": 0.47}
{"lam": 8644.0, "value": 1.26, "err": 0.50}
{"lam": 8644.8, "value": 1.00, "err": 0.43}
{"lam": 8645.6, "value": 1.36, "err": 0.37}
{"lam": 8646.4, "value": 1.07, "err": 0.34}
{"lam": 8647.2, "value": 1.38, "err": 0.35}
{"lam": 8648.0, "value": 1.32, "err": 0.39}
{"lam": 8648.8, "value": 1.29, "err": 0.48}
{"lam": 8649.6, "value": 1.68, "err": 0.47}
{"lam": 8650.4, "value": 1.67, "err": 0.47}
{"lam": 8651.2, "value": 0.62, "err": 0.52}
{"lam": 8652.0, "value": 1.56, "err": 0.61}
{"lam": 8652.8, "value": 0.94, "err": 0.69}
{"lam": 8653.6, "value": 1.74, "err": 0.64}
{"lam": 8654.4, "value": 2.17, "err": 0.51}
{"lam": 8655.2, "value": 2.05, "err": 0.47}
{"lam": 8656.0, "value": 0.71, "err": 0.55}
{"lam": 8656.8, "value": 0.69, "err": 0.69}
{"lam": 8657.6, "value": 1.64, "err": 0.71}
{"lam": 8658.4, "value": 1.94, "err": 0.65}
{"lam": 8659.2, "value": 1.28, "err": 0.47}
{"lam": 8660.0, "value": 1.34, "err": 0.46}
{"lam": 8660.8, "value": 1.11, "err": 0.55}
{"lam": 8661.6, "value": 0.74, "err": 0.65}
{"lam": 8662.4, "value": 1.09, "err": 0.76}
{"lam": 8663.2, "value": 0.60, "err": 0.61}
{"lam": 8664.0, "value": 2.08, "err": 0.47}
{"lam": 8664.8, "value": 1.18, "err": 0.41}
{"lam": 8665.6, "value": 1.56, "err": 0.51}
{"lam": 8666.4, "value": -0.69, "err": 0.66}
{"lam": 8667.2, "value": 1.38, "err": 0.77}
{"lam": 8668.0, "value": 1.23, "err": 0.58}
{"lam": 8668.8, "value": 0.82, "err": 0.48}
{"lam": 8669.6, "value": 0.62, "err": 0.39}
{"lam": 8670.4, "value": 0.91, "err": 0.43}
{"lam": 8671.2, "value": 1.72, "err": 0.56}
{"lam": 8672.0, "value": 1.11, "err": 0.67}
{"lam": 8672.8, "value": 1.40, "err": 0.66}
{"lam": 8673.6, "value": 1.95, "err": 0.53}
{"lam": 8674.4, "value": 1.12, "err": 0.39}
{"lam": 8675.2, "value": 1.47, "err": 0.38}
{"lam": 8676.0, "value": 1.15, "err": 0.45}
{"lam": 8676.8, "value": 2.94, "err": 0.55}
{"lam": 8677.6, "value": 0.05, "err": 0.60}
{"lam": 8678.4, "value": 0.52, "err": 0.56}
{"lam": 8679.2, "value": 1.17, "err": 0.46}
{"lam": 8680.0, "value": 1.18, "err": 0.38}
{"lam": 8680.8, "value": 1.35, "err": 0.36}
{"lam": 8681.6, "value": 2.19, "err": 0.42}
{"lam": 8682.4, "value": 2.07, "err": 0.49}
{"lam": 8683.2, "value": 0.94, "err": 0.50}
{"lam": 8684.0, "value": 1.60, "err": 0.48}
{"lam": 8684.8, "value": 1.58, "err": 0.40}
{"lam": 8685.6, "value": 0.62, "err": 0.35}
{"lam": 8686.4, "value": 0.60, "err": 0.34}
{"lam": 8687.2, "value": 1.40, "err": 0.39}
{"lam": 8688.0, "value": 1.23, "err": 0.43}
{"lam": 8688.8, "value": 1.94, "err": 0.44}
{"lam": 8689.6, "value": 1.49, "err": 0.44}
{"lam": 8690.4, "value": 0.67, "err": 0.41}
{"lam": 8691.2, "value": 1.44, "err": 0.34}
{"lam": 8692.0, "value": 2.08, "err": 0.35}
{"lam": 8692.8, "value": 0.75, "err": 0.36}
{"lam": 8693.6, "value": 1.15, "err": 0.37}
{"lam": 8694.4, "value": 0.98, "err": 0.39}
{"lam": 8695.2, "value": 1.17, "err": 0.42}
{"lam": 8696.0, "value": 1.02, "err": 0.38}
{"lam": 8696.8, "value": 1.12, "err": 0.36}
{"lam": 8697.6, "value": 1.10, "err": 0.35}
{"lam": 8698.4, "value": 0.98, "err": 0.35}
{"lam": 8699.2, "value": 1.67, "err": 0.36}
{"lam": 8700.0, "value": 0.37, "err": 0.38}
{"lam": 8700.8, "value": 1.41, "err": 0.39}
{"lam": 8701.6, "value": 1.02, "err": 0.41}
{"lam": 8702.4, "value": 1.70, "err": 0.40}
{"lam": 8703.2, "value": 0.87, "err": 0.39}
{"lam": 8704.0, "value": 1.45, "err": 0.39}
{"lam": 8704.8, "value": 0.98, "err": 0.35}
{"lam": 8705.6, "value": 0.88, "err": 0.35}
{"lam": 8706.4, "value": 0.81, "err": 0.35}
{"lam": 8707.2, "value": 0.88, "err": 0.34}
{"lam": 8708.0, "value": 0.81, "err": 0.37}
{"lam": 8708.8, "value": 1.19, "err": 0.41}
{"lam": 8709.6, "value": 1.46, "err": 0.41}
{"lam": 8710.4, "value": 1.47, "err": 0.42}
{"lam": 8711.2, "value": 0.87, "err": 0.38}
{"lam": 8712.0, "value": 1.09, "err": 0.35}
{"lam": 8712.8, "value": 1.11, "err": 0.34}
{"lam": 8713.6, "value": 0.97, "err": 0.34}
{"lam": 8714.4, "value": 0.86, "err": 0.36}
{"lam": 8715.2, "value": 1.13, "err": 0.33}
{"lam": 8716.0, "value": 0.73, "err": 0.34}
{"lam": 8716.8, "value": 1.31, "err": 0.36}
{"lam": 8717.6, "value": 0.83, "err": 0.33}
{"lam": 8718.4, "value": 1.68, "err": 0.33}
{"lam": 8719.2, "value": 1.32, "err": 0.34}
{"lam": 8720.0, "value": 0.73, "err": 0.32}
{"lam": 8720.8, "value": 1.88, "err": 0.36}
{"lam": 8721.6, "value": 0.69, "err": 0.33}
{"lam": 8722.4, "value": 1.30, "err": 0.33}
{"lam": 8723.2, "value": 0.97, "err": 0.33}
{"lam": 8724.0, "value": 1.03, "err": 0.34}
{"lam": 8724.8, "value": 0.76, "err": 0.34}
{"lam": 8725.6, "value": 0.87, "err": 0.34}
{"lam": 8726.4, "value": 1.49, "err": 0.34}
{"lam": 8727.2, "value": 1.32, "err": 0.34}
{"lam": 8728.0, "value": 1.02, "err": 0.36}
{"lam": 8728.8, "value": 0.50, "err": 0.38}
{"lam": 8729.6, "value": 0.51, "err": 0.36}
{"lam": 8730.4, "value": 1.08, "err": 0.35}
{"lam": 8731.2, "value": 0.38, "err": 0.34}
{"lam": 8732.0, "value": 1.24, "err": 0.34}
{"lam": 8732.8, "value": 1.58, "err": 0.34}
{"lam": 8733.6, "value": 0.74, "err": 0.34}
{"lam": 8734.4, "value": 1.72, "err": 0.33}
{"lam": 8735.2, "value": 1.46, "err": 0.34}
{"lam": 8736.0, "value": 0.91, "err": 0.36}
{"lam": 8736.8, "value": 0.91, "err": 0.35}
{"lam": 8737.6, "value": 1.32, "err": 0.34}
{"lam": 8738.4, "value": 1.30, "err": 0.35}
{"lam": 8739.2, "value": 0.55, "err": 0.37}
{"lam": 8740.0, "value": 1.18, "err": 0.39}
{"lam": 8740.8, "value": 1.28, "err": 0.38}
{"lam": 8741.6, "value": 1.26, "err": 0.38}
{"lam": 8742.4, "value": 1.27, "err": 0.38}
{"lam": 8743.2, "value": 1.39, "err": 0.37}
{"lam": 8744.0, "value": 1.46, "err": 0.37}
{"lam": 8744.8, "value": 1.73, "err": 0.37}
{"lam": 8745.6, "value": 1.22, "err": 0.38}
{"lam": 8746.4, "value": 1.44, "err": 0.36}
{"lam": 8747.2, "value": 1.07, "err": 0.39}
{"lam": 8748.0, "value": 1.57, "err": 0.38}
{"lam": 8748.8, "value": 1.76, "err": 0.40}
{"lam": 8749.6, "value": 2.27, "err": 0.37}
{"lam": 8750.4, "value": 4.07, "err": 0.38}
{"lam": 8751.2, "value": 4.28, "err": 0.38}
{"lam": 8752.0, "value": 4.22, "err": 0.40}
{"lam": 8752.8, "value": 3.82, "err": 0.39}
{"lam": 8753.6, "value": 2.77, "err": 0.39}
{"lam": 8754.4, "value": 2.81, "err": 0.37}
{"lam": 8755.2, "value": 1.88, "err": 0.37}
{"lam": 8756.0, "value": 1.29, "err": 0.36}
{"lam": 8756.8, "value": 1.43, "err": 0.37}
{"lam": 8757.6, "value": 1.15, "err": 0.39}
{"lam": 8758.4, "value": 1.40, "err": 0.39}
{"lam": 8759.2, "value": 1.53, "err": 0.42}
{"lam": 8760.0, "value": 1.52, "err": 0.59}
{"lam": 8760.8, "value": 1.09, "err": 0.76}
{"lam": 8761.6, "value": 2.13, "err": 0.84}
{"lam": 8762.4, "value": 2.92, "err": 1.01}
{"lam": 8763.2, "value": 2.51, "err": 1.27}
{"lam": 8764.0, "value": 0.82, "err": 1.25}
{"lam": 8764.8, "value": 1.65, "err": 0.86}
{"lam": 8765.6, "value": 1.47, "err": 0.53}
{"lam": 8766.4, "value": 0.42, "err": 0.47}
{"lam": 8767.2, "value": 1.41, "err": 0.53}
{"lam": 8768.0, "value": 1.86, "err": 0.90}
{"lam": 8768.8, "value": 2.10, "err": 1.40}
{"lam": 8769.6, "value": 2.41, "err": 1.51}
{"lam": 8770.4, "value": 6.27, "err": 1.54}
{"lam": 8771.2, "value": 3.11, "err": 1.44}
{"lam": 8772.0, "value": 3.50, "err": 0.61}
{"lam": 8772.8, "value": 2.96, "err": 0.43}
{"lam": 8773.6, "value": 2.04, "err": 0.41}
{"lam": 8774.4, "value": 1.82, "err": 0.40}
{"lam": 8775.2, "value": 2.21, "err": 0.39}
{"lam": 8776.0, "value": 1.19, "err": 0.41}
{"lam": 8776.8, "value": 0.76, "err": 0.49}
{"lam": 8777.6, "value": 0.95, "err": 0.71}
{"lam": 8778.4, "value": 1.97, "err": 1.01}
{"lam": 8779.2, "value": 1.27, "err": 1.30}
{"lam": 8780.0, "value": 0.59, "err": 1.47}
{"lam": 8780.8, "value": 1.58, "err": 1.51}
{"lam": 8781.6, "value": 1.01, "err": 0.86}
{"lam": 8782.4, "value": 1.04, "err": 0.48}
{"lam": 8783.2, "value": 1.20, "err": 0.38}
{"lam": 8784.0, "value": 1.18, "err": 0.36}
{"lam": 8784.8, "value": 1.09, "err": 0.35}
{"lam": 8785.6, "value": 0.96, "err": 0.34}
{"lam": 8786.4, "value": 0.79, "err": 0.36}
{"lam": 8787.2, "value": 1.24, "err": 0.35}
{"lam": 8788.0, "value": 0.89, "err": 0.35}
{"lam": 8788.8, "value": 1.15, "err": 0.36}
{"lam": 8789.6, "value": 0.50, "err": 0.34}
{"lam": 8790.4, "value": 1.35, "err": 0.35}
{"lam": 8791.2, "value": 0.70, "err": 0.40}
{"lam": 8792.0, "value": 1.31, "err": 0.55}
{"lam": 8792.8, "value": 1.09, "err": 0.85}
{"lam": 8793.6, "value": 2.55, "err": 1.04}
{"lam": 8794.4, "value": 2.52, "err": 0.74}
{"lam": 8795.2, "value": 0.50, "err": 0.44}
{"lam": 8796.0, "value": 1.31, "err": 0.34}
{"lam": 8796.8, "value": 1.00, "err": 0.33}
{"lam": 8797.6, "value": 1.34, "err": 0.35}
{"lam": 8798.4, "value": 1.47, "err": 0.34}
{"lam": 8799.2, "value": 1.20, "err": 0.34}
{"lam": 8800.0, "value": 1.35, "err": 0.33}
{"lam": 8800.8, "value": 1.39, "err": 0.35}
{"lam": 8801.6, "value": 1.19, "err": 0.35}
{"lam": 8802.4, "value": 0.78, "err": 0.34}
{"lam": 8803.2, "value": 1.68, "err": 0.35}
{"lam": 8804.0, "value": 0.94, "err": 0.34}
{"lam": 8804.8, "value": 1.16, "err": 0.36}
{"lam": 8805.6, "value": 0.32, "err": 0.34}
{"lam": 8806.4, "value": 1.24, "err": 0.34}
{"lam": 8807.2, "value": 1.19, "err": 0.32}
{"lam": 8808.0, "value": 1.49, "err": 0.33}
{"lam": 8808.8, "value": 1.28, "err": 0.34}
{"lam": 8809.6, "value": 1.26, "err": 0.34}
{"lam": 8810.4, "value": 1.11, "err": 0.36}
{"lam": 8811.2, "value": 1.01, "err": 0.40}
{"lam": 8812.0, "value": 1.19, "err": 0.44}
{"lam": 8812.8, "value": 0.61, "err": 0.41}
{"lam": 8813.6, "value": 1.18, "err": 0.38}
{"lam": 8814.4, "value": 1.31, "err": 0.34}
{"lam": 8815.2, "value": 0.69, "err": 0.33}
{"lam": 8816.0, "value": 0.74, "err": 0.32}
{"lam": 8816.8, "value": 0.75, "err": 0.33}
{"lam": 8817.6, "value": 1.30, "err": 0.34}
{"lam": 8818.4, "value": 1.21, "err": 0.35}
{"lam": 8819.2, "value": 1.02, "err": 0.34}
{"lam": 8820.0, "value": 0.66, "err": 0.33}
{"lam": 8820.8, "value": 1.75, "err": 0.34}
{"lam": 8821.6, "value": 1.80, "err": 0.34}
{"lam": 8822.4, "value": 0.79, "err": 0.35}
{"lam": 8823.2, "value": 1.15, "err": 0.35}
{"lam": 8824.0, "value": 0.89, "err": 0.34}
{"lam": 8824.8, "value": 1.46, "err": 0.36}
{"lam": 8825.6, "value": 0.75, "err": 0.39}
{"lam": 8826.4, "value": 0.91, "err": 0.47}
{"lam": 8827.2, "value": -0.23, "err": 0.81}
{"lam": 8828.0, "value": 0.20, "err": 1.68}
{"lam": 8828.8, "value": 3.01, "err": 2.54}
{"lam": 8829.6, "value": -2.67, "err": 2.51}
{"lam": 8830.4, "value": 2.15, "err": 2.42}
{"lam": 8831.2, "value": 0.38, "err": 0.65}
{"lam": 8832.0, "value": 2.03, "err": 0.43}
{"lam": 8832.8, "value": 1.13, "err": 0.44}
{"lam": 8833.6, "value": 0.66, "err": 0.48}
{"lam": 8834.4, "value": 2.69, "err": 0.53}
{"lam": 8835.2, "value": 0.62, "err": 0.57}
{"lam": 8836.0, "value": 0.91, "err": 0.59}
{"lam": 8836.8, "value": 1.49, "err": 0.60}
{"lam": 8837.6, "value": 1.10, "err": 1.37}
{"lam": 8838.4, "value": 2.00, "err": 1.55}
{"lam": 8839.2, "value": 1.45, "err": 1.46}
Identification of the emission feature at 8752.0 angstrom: [S II] 6716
